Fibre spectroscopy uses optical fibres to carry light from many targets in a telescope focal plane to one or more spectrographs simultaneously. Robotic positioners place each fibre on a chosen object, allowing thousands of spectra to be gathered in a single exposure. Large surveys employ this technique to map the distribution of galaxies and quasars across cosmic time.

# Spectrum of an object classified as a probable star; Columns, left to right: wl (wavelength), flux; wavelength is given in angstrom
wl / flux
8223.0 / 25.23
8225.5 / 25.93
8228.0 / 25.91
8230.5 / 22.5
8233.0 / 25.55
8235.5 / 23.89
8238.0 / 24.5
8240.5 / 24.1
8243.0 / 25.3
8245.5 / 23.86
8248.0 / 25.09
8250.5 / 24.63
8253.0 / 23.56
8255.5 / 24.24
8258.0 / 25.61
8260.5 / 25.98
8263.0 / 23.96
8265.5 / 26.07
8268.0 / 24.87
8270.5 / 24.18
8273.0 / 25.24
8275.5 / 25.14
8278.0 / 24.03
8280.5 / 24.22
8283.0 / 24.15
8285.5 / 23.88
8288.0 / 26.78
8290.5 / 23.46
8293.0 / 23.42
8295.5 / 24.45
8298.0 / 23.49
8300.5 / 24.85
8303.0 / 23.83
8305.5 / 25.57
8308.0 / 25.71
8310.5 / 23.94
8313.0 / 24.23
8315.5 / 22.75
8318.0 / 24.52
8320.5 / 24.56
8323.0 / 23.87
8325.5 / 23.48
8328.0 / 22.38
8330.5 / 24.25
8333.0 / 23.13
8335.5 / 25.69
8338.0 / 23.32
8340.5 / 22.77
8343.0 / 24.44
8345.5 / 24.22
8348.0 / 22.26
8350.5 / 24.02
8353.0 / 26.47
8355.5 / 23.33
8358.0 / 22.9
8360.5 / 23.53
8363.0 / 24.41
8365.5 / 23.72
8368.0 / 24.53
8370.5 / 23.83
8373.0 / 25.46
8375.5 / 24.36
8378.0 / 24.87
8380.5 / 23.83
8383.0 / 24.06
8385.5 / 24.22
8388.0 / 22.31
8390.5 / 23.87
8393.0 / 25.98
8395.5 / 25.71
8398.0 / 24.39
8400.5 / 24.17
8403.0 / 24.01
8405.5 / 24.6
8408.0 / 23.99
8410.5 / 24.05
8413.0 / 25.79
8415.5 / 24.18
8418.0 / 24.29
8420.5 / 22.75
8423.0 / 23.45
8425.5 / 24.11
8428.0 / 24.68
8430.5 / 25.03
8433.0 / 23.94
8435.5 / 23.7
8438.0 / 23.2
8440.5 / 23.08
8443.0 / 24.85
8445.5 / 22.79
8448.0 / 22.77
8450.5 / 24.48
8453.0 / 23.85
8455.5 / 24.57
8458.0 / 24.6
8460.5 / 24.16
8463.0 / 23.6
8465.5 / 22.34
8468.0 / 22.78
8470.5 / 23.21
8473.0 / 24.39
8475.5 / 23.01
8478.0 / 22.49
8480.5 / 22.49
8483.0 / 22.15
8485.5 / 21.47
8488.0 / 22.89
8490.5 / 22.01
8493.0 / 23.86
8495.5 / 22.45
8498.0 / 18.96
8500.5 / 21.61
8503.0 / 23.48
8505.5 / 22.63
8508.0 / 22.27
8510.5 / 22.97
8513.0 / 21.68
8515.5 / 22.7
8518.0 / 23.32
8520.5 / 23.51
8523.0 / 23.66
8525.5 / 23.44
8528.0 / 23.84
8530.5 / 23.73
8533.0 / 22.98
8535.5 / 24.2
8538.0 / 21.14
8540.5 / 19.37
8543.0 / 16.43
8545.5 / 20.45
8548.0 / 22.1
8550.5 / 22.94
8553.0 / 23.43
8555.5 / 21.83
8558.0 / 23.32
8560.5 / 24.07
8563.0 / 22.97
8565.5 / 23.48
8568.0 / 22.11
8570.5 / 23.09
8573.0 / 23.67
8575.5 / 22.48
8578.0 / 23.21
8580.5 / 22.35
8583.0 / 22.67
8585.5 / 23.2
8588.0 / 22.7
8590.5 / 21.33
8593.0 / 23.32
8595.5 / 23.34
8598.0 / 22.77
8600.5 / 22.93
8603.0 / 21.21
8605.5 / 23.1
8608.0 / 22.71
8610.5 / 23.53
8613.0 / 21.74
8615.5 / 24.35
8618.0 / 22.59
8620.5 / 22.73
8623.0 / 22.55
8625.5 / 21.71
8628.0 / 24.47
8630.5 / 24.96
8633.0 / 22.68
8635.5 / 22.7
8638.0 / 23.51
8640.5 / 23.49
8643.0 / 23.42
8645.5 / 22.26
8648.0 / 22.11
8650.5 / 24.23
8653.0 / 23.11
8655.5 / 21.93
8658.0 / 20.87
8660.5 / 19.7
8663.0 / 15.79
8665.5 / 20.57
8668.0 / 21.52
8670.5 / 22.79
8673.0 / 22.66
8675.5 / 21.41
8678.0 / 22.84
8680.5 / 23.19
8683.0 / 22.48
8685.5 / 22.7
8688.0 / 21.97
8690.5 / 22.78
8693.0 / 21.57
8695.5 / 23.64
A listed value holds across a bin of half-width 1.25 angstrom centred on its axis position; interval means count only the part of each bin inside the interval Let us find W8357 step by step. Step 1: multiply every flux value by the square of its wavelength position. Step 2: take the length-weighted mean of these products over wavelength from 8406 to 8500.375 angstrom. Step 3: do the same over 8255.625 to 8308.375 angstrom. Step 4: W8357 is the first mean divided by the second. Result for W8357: 1.0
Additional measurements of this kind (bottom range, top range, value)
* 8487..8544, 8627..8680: 1.03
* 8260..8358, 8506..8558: 0.97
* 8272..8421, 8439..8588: 0.98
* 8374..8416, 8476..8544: 0.94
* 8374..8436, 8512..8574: 0.96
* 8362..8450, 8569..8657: 1.00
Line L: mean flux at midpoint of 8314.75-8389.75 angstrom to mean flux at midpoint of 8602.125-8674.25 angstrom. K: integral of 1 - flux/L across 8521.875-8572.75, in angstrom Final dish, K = 0.9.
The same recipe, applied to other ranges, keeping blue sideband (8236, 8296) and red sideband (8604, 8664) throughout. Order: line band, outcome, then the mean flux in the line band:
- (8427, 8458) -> -0.42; 23.9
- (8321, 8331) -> 0.31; 23.5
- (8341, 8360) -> 0.19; 23.9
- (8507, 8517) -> 0.34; 22.4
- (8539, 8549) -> 1.51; 19.6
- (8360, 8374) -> -0.13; 24.3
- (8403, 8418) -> -0.42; 24.5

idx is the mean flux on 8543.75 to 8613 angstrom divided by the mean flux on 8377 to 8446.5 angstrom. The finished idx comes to 0.9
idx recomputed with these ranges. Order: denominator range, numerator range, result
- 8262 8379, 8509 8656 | 0.94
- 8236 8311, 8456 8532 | 0.93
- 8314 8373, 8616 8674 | 0.93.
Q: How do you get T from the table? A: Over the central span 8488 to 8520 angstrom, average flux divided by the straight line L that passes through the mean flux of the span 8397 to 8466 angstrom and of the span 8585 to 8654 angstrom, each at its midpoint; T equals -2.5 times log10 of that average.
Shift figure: 0.06 mag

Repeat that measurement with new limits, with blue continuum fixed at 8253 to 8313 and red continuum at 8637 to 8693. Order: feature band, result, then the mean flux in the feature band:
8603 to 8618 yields -0.023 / 22.9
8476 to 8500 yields 0.055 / 22.1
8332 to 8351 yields 0.023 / 23.7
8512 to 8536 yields -0.014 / 23.3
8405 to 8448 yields -0.015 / 24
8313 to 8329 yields 0.032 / 23.7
